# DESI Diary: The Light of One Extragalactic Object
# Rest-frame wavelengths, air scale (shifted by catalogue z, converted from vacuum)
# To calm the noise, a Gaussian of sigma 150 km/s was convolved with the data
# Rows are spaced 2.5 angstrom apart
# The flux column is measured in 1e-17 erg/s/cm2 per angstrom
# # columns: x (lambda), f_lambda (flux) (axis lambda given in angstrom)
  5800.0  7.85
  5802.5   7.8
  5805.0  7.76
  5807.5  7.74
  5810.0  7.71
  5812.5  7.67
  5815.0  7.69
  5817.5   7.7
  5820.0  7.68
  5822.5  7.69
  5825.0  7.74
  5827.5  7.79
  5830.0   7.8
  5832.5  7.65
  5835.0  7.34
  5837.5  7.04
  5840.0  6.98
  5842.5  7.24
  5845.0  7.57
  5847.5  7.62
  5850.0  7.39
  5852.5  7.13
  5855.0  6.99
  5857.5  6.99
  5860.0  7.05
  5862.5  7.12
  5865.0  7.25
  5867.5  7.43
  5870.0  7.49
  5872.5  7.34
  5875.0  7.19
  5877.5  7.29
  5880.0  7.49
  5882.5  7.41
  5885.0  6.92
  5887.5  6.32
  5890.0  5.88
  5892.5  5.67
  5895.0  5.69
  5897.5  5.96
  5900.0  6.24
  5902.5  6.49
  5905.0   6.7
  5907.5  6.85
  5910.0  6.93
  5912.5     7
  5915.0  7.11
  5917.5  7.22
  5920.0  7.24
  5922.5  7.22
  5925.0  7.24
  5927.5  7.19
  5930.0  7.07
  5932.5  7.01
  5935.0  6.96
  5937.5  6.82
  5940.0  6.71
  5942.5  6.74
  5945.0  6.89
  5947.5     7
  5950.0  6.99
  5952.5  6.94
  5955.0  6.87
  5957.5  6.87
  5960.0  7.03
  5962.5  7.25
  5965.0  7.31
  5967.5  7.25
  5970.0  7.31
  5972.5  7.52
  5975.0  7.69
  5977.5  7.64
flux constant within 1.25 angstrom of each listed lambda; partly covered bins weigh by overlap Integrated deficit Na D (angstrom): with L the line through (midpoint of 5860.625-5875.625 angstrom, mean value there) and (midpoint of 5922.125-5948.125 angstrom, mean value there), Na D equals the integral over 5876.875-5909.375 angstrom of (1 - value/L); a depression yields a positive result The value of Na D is 2.97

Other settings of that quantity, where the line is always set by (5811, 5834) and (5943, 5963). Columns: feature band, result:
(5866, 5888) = 0.47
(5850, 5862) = 0.69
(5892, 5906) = 2.18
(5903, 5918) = 0.57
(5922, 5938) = 0.03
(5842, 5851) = 0.11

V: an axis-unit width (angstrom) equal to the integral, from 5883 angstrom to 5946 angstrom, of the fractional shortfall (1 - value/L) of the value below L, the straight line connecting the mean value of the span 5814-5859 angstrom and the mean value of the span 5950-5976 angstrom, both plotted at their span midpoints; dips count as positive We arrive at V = 4.8 angstrom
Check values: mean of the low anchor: 7.44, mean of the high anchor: 7.19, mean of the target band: 6.73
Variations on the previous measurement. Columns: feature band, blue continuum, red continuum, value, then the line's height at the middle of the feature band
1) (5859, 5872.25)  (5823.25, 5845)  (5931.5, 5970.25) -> 0.10 angstrom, 7.33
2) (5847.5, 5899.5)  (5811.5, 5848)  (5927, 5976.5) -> 3.31 angstrom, 7.37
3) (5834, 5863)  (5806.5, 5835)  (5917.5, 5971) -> 1.33 angstrom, 7.55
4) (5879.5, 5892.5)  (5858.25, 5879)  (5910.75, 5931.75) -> 1.03 angstrom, 7.23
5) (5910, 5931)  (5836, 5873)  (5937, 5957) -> -0.52 angstrom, 6.98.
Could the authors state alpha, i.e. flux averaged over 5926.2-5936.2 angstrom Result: 7.06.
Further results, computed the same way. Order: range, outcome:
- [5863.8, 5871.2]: 7.39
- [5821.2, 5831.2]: 7.75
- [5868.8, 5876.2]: 7.34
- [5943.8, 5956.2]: 6.94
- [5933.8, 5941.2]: 6.83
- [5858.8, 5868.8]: 7.21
